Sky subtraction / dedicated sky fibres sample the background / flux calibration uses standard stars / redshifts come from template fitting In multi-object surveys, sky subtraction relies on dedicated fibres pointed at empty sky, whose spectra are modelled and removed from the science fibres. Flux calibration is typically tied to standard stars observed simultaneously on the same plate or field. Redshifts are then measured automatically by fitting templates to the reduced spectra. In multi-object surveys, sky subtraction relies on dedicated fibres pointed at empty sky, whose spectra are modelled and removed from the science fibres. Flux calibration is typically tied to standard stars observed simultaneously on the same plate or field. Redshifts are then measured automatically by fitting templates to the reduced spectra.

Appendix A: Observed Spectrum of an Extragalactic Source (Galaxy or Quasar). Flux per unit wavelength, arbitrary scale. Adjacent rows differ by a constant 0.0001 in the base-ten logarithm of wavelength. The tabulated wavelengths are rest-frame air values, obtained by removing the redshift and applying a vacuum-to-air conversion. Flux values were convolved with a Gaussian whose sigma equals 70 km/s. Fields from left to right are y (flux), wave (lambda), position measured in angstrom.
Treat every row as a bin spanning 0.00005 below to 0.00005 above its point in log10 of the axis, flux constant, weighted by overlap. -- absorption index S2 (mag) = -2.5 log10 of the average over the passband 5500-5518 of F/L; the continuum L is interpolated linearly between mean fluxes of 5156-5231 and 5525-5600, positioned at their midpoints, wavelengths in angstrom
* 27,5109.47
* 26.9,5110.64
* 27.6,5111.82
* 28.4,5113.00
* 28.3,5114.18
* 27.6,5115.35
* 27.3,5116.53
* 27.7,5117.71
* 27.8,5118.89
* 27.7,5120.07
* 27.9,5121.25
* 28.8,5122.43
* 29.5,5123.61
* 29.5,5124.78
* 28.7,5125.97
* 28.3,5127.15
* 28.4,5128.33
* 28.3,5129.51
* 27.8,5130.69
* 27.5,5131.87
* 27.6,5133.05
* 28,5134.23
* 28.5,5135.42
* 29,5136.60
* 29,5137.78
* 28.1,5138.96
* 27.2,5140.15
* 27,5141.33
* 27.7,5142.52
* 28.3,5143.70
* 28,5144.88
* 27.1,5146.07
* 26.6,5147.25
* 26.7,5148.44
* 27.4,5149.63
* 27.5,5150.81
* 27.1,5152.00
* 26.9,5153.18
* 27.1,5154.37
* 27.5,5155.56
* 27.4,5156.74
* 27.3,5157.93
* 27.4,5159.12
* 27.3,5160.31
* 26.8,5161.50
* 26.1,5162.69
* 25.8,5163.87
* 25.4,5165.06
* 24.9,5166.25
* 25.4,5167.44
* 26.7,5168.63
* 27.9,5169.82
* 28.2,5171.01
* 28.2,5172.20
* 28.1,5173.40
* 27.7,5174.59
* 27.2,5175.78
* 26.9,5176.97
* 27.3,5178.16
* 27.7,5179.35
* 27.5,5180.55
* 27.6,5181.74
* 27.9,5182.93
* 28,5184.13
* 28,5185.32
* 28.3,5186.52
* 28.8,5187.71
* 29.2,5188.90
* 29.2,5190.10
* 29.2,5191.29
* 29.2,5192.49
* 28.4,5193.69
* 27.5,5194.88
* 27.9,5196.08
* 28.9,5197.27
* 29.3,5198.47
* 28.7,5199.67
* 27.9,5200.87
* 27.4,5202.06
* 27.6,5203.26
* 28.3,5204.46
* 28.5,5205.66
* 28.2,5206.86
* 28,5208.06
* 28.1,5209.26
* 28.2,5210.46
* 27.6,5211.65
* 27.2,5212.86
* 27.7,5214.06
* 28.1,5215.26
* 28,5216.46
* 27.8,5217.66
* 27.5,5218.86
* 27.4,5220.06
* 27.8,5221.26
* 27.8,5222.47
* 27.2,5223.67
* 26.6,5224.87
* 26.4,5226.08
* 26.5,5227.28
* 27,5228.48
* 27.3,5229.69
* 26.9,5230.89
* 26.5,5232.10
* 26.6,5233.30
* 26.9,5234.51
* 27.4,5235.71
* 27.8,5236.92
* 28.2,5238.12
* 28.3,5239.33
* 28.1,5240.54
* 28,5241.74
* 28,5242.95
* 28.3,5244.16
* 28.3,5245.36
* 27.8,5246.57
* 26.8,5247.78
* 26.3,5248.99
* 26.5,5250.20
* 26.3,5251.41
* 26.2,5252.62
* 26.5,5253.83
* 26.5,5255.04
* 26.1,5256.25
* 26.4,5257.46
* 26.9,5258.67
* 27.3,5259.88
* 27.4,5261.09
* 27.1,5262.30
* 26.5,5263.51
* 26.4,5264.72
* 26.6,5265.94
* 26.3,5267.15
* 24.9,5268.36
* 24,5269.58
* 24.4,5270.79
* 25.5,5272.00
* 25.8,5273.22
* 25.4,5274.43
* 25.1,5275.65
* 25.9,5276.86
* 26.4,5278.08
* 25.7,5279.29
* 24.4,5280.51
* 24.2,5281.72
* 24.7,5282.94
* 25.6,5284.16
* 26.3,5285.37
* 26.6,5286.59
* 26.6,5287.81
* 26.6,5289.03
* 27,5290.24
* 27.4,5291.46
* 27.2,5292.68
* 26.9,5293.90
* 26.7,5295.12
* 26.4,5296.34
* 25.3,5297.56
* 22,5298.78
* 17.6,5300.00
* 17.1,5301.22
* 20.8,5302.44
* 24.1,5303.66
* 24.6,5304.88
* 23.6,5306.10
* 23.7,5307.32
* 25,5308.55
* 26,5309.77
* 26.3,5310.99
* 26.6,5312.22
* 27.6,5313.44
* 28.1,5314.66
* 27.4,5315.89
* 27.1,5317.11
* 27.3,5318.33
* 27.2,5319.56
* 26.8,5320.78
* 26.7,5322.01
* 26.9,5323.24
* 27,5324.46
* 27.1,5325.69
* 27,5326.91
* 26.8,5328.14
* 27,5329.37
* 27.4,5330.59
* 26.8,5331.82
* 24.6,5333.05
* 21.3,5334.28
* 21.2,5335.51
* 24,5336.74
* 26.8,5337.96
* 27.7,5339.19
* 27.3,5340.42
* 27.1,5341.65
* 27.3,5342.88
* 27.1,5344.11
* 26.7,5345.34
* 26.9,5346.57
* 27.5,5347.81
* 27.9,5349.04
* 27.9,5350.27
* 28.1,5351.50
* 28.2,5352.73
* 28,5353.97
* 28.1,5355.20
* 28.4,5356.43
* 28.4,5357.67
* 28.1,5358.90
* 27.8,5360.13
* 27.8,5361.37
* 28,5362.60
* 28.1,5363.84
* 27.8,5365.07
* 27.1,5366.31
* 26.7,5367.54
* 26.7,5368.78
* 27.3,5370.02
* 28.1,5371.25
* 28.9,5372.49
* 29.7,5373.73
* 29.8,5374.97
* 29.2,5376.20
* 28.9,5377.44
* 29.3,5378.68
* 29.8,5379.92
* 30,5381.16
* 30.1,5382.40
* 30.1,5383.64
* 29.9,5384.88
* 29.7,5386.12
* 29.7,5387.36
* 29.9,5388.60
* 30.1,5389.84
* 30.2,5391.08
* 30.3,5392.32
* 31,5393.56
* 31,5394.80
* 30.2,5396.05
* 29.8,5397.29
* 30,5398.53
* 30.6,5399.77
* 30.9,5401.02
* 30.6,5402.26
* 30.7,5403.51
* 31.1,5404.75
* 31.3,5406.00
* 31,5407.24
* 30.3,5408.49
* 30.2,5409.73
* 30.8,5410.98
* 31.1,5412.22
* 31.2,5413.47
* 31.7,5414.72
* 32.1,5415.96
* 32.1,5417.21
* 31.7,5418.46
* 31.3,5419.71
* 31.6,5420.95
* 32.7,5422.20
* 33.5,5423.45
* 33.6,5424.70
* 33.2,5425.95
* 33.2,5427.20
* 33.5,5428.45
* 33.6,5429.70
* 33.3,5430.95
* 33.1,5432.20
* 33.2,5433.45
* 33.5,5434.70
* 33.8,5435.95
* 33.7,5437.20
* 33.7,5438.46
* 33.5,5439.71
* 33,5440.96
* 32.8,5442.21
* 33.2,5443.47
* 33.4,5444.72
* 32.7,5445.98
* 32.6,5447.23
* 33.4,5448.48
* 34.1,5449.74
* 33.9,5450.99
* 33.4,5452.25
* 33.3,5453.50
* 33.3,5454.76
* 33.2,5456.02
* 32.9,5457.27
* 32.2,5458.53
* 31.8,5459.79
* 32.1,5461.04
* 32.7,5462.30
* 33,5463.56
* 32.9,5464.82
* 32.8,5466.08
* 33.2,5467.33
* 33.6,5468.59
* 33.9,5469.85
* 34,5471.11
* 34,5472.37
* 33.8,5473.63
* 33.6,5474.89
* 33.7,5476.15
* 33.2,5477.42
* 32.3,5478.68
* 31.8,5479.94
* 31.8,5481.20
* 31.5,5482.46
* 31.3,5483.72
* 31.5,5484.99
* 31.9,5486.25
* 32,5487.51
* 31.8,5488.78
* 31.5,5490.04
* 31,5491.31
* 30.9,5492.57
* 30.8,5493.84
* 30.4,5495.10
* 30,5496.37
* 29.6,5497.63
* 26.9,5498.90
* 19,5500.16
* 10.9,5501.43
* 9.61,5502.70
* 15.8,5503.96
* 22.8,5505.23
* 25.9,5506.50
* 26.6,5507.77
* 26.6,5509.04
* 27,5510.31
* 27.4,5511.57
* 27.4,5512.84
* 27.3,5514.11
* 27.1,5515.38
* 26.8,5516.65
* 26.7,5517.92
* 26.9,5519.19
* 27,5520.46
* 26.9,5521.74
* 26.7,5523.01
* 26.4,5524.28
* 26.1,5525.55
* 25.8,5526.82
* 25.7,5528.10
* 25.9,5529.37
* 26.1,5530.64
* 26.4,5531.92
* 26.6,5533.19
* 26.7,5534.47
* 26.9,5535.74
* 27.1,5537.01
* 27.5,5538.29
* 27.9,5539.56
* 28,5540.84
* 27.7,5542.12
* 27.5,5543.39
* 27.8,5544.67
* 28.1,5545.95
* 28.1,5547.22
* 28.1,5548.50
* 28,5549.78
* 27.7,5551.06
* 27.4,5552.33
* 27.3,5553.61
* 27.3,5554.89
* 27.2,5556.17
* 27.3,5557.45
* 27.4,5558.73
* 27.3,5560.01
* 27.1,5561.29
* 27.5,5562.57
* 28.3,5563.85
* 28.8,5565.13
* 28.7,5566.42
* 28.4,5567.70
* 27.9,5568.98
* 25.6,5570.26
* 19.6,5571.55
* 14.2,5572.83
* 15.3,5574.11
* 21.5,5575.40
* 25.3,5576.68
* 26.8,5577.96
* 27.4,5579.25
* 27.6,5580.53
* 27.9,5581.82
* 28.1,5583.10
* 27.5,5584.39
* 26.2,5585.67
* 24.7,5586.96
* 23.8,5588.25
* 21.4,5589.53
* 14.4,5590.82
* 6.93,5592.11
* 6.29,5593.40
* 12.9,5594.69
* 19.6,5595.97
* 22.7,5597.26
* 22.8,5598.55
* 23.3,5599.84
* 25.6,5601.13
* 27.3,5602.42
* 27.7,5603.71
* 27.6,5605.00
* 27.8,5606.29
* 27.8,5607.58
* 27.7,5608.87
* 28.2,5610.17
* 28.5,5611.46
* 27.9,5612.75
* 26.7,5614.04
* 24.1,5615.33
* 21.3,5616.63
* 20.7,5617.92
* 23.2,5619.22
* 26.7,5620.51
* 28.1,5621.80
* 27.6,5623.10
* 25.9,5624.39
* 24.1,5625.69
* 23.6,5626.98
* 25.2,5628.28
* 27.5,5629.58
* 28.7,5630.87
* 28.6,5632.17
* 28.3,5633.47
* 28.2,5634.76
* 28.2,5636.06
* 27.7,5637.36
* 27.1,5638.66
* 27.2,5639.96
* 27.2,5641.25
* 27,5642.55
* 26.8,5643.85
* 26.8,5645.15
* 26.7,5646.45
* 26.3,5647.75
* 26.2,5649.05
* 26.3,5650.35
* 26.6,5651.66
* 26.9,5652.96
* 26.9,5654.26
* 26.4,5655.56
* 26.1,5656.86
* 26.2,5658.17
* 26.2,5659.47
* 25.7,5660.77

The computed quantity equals 0.10 mag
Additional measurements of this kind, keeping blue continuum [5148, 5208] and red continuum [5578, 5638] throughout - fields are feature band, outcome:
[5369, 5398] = -0.13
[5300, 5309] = 0.20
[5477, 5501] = -0.19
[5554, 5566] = -0.11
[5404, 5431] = -0.23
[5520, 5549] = -0.08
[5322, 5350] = 0.01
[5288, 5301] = 0.07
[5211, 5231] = 0.00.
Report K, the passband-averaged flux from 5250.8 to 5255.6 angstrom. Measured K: 26.4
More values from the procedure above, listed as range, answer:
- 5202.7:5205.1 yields 27.9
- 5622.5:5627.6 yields 25.3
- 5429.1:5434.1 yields 33.3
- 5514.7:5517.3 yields 27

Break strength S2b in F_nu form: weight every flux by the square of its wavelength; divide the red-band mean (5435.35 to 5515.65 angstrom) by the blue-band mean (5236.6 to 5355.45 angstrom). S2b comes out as 1.24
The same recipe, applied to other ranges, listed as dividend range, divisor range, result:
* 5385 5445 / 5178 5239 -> 1.23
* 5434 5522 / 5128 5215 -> 1.22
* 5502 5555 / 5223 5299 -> 1.09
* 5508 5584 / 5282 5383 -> 1.08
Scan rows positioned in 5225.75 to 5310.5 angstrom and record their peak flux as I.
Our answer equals 28.3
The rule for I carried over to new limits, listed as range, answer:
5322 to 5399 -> 31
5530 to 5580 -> 28.8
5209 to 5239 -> 28.2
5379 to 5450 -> 34.1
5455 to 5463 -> 33.2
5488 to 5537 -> 31.8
